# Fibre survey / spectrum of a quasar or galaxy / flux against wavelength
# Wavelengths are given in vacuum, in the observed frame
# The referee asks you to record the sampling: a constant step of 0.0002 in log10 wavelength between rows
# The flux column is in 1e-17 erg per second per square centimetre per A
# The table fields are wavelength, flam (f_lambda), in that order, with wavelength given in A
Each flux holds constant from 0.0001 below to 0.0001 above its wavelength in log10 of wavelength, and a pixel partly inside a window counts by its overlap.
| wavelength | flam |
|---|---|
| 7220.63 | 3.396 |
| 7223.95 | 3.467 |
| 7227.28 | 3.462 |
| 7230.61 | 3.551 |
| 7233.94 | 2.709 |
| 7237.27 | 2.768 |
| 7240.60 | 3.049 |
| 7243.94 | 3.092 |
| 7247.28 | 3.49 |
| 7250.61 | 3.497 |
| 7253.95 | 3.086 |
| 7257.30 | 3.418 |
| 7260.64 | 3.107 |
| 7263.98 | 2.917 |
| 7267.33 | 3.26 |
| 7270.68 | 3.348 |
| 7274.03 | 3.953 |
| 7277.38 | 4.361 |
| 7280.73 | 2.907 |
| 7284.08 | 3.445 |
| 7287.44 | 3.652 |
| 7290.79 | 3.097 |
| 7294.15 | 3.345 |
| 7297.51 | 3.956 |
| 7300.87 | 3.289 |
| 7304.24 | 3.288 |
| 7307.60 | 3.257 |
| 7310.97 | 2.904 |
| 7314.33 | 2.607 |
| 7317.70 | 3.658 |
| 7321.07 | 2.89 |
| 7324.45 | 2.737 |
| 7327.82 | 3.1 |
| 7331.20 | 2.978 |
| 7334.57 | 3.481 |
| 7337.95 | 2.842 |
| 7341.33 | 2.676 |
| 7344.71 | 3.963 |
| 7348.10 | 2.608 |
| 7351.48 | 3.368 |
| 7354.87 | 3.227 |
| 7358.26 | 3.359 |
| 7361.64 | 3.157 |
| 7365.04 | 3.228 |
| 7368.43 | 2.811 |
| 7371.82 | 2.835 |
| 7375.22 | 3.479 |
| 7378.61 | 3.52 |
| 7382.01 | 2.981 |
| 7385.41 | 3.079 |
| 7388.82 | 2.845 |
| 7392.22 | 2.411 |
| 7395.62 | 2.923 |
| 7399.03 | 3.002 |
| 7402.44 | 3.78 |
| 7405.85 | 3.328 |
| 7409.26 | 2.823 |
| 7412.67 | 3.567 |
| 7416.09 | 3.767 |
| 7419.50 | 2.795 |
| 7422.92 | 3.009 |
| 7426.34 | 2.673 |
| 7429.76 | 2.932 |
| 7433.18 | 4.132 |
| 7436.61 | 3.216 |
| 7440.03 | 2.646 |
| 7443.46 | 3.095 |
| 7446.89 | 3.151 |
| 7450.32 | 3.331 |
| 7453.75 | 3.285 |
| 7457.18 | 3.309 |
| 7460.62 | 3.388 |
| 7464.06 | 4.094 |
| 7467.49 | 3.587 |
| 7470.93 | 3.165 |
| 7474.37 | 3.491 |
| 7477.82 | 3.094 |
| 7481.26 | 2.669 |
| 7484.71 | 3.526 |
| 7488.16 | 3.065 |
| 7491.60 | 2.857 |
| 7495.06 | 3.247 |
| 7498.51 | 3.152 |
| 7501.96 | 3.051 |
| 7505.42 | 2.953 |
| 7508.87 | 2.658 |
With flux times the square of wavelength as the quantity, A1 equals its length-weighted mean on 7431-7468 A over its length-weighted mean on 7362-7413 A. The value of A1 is 1.11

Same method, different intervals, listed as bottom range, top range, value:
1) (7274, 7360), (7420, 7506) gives 1.02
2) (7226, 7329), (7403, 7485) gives 1.04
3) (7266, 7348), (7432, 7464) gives 1.05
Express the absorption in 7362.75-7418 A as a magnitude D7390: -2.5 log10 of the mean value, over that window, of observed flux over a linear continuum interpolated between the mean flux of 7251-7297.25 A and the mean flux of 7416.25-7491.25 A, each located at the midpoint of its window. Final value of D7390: 0.047 mag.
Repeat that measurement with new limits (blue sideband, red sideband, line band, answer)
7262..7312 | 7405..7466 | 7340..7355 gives 0.06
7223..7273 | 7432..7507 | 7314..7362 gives 0.04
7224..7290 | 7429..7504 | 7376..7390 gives 0.05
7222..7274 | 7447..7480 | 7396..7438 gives 0.04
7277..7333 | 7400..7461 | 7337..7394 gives 0.05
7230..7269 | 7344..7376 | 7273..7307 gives -0.12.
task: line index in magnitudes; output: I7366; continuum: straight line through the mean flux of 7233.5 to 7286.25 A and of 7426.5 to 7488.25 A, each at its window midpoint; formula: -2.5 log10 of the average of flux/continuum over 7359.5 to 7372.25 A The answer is 0.08 mag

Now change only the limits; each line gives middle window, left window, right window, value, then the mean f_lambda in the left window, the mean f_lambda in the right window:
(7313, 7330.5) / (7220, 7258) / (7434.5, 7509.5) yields 0.077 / 3.24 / 3.2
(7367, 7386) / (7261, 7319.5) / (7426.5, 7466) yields 0.068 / 3.36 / 3.3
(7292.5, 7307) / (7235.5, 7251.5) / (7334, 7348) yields -0.099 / 3.16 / 3.15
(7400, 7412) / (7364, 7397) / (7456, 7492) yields -0.076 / 3.01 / 3.31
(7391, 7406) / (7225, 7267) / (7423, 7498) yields 0.045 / 3.19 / 3.23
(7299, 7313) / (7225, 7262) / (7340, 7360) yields 0.010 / 3.21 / 3.21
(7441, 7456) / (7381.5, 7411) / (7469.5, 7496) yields -0.035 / 3.02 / 3.13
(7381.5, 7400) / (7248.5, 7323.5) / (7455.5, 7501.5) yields 0.154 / 3.32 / 3.27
